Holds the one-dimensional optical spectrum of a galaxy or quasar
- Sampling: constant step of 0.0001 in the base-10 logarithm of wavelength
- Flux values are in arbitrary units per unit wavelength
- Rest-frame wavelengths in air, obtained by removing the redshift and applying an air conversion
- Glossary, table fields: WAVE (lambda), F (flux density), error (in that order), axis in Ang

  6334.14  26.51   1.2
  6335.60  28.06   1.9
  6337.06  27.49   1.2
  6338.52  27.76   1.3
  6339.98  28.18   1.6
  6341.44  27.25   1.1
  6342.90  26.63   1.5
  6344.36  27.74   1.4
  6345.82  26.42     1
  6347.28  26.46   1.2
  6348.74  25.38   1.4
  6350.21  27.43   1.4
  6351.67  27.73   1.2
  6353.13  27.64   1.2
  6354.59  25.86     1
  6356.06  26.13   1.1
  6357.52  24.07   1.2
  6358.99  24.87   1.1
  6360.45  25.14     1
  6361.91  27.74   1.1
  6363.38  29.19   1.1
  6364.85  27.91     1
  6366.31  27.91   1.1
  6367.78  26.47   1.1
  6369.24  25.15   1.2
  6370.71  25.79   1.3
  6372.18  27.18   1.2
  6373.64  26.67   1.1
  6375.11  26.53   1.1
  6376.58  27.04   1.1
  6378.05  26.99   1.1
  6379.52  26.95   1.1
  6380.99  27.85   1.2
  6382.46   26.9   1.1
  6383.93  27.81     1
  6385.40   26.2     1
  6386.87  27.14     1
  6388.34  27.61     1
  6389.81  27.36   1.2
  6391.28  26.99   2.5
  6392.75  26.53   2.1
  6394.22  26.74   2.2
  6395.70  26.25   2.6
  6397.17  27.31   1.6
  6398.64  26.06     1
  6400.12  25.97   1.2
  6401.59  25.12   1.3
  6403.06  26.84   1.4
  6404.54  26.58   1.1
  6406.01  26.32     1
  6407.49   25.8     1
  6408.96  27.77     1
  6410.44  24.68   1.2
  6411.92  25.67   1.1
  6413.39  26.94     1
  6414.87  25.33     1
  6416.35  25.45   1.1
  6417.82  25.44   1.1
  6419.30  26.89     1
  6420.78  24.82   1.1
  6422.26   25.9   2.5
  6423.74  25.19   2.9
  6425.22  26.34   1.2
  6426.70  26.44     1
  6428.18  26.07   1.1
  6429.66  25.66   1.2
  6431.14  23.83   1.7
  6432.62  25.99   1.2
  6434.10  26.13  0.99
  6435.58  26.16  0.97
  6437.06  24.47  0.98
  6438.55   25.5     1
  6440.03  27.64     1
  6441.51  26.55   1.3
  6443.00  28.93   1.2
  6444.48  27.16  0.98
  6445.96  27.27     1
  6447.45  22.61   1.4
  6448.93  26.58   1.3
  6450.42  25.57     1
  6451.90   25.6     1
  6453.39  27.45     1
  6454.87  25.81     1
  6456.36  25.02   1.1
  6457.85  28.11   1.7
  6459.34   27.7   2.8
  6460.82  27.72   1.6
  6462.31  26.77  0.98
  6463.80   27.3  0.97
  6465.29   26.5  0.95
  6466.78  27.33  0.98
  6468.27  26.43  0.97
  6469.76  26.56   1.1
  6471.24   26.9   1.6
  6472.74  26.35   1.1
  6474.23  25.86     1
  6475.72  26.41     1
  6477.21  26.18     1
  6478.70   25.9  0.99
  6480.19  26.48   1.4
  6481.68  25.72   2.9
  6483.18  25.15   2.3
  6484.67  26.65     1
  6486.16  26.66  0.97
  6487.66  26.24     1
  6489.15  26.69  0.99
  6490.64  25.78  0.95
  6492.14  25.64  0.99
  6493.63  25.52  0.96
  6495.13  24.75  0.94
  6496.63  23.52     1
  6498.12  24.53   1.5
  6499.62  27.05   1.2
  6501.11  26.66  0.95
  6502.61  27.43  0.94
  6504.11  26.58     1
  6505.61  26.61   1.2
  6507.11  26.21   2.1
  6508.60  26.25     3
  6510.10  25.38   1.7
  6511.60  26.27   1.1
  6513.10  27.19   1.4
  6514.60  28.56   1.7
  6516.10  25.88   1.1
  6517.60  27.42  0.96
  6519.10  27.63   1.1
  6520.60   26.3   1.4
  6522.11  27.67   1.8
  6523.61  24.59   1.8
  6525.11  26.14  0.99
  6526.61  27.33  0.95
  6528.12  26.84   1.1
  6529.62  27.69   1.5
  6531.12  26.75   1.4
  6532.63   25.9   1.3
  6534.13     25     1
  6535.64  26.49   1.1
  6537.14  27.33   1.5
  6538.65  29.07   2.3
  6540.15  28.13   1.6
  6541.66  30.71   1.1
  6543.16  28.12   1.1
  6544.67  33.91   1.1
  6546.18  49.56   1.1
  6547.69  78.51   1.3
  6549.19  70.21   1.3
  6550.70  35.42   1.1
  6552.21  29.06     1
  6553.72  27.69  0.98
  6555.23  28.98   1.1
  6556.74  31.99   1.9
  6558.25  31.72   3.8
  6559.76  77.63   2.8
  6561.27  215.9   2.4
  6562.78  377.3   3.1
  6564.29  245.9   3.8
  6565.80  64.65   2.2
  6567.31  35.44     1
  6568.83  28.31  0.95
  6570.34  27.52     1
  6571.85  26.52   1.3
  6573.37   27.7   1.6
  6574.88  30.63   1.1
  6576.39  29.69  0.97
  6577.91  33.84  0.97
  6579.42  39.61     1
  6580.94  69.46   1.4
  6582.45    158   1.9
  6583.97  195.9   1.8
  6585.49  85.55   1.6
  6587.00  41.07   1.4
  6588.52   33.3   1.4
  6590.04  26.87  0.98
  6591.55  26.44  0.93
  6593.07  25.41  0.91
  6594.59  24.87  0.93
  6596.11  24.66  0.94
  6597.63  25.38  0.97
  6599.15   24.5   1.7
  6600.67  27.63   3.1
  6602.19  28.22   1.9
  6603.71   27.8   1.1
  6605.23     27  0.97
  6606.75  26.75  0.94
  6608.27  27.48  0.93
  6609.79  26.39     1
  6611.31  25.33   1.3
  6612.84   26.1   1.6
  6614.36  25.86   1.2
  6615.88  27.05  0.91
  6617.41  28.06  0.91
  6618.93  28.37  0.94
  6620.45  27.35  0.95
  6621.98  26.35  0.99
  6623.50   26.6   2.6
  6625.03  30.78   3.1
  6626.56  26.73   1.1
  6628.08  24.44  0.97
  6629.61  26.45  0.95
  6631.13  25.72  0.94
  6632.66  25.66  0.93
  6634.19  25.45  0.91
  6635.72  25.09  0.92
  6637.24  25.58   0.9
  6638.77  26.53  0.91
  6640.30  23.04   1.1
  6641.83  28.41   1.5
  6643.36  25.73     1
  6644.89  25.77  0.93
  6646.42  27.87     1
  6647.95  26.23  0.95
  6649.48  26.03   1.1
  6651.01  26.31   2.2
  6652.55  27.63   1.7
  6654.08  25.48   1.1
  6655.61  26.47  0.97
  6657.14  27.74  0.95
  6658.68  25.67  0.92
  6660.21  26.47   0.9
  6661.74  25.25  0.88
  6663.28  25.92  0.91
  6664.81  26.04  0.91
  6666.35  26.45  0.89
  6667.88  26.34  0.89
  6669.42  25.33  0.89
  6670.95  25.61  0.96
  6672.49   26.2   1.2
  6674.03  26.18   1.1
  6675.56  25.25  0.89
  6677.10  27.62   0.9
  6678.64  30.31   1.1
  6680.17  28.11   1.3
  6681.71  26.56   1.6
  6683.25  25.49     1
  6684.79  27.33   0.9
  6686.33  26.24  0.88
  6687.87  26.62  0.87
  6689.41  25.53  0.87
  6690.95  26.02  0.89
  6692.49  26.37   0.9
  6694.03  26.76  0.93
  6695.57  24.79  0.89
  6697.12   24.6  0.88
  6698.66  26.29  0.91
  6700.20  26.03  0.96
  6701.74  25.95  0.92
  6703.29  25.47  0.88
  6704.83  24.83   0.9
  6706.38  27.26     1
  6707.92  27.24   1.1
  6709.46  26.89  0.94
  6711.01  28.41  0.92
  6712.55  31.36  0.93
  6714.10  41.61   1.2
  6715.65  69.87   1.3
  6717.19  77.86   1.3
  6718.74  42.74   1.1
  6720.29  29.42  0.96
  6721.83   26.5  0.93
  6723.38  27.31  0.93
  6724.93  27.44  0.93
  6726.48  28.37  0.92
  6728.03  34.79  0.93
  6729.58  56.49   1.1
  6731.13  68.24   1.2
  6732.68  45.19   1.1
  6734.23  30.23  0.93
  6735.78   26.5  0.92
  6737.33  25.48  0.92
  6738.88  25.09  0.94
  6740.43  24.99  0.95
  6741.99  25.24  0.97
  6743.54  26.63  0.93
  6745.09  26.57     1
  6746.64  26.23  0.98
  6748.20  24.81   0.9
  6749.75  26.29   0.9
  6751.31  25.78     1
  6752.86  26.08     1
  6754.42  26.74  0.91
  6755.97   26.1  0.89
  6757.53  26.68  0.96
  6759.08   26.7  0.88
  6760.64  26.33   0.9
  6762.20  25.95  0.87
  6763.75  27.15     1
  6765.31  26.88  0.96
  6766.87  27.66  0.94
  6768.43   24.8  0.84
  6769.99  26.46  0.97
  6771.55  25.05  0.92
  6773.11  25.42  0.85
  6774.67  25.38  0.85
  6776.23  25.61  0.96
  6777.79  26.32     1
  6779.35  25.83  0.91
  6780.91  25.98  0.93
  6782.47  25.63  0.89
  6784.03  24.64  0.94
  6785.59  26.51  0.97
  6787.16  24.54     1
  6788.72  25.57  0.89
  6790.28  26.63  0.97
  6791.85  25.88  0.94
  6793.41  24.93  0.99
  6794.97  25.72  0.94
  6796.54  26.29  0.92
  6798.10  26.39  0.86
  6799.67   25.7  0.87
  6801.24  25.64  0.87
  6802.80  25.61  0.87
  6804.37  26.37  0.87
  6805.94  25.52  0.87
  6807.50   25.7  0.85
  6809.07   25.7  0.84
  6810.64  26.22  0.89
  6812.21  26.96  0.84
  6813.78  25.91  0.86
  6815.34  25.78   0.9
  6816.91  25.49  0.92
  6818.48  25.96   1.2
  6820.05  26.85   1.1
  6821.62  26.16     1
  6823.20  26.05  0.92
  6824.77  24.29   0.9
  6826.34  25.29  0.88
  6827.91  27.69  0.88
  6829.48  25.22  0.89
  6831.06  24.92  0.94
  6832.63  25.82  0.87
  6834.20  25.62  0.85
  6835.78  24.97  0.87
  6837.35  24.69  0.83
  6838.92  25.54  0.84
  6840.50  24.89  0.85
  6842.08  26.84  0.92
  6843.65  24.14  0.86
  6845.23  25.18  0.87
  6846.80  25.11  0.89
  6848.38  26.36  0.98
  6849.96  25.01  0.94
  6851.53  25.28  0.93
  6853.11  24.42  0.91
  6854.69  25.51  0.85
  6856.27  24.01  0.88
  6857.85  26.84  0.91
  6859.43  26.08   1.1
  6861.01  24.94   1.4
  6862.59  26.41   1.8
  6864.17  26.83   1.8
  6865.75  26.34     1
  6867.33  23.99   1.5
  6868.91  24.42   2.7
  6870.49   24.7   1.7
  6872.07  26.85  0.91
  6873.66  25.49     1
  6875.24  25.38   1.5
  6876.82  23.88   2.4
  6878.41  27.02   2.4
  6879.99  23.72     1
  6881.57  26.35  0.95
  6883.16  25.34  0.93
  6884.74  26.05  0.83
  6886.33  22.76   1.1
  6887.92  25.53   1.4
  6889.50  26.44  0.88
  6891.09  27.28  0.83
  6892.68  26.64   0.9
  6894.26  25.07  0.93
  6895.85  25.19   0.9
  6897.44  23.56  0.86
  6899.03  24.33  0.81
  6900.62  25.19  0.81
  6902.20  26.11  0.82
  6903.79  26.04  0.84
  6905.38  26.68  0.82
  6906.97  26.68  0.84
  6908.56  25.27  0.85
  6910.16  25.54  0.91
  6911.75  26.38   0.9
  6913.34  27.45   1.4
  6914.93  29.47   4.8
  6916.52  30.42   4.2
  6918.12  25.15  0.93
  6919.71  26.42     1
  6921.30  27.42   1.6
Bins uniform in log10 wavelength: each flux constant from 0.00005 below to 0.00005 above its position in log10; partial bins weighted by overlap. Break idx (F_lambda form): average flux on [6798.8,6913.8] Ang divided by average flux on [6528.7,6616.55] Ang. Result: 0.5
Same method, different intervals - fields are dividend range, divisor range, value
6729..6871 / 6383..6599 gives 0.73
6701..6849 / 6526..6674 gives 0.69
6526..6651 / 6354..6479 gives 1.68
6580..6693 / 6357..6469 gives 1.22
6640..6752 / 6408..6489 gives 1.13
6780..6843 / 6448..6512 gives 0.98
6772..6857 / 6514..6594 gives 0.47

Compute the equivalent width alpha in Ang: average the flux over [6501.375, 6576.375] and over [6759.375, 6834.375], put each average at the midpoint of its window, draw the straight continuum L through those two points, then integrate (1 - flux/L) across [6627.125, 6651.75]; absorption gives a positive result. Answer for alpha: 8.25 Ang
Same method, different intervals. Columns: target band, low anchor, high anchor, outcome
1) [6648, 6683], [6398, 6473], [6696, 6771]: 4.2 Ang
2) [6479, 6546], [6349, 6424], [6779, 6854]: -1.7 Ang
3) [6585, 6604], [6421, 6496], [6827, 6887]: -4.3 Ang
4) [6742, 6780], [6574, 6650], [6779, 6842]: 2.7 Ang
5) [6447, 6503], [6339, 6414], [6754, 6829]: 0.7 Ang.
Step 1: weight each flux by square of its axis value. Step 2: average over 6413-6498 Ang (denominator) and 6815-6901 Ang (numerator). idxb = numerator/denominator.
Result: 1.1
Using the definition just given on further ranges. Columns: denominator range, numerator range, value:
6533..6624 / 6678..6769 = 0.62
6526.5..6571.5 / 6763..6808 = 0.46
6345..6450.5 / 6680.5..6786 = 1.25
